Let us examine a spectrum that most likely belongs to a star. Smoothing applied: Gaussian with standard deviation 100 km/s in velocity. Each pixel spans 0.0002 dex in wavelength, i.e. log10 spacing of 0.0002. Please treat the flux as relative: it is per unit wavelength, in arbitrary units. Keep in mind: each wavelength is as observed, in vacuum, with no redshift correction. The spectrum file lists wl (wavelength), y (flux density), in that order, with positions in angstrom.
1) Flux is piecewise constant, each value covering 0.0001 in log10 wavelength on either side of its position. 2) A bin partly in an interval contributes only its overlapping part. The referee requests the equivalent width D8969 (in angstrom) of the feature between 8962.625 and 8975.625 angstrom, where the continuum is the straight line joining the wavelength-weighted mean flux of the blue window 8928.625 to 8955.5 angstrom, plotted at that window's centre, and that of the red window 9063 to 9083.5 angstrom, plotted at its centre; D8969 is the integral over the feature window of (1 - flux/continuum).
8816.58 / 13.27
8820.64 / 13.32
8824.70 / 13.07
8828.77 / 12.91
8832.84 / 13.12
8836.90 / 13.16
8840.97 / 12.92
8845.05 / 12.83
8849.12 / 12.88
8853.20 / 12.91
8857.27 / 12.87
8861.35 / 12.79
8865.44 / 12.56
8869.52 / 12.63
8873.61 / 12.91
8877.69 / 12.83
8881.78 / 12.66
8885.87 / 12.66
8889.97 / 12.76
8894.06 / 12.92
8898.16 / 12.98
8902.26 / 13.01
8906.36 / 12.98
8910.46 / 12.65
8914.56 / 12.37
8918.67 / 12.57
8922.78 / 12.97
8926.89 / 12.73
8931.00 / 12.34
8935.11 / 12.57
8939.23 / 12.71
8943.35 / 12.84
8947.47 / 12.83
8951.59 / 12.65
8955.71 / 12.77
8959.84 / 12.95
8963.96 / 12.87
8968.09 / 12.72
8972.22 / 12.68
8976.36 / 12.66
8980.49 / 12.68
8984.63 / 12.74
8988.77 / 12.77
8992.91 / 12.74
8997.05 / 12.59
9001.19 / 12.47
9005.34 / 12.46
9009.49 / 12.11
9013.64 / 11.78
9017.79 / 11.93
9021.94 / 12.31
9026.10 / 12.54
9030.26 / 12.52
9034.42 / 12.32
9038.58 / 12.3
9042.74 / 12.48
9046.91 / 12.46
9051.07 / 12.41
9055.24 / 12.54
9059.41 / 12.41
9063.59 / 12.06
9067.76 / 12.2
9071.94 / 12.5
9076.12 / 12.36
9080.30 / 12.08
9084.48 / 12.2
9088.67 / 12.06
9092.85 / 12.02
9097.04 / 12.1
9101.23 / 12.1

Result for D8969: -0.2 angstrom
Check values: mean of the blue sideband 12.7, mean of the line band 12.7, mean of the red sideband 12.3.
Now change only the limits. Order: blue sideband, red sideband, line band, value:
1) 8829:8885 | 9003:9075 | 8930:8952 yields -0.12 angstrom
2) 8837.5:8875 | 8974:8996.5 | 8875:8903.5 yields -0.08 angstrom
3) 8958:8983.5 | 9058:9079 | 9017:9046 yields 0.24 angstrom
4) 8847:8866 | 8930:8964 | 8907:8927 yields 0.14 angstrom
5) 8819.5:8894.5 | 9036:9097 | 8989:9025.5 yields 0.35 angstrom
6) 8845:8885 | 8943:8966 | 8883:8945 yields 0.33 angstrom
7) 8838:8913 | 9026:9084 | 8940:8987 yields -0.62 angstrom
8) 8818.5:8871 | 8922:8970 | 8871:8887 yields 0.12 angstrom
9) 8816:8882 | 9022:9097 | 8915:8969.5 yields -0.31 angstrom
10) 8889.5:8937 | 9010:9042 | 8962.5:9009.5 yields -0.84 angstrom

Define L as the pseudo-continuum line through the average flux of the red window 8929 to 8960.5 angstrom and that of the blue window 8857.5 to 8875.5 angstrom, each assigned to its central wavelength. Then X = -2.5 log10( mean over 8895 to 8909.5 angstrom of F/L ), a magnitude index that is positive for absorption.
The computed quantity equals -0.02 mag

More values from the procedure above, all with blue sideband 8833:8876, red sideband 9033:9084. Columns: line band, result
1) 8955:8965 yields -0.02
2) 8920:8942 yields 0.00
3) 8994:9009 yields 0.00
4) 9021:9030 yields 0.00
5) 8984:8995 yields -0.02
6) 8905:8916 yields 0.00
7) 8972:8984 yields -0.01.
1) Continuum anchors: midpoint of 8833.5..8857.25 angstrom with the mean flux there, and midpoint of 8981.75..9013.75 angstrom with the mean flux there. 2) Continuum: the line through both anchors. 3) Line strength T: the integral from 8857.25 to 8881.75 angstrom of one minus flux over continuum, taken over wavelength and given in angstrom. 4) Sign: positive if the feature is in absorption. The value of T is 0.2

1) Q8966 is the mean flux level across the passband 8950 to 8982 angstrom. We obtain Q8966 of 12.8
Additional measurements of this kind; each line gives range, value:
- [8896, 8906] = 13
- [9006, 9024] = 12.1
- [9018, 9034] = 12.4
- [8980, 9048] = 12.4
